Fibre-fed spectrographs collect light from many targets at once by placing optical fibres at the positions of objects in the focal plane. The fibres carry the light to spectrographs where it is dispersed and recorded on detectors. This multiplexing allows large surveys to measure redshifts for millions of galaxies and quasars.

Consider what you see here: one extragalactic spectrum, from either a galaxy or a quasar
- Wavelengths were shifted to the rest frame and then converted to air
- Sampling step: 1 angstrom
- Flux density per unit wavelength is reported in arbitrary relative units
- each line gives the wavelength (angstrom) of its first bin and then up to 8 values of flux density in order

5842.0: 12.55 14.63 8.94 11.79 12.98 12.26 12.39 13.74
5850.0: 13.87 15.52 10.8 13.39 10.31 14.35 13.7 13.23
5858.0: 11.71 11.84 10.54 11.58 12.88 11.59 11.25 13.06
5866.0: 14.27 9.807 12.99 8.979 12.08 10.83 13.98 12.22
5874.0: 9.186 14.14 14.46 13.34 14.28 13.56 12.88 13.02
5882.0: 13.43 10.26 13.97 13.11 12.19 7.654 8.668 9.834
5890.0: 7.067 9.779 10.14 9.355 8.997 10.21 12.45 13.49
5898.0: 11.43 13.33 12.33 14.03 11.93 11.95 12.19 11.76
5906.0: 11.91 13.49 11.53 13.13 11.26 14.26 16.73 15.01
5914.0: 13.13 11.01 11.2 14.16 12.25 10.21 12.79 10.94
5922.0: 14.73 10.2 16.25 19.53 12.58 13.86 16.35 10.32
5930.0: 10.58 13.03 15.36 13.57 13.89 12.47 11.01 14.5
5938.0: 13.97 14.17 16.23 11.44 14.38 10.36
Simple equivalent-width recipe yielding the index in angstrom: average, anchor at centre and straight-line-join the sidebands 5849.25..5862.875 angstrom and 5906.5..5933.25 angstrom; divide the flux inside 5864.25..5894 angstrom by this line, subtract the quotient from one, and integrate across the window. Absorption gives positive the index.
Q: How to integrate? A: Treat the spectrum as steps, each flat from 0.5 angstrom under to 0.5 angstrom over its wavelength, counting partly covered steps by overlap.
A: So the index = 2.8 angstrom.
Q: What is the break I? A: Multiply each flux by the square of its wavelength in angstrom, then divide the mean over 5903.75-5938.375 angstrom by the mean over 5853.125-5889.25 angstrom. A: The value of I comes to 1.10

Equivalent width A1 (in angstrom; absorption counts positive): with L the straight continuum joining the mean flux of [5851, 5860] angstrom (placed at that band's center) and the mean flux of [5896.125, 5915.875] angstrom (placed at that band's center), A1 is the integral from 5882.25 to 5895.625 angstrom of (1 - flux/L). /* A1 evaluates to 2.6 angstrom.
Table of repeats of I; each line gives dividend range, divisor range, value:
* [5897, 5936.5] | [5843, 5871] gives 1.08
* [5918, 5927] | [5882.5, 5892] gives 1.32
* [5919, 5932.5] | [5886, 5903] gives 1.26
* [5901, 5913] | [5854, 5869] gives 1.08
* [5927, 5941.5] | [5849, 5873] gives 1.11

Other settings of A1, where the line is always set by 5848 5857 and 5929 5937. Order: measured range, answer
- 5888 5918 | 2.3 angstrom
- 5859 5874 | 1.5 angstrom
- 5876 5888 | 0.5 angstrom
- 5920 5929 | -0.8 angstrom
